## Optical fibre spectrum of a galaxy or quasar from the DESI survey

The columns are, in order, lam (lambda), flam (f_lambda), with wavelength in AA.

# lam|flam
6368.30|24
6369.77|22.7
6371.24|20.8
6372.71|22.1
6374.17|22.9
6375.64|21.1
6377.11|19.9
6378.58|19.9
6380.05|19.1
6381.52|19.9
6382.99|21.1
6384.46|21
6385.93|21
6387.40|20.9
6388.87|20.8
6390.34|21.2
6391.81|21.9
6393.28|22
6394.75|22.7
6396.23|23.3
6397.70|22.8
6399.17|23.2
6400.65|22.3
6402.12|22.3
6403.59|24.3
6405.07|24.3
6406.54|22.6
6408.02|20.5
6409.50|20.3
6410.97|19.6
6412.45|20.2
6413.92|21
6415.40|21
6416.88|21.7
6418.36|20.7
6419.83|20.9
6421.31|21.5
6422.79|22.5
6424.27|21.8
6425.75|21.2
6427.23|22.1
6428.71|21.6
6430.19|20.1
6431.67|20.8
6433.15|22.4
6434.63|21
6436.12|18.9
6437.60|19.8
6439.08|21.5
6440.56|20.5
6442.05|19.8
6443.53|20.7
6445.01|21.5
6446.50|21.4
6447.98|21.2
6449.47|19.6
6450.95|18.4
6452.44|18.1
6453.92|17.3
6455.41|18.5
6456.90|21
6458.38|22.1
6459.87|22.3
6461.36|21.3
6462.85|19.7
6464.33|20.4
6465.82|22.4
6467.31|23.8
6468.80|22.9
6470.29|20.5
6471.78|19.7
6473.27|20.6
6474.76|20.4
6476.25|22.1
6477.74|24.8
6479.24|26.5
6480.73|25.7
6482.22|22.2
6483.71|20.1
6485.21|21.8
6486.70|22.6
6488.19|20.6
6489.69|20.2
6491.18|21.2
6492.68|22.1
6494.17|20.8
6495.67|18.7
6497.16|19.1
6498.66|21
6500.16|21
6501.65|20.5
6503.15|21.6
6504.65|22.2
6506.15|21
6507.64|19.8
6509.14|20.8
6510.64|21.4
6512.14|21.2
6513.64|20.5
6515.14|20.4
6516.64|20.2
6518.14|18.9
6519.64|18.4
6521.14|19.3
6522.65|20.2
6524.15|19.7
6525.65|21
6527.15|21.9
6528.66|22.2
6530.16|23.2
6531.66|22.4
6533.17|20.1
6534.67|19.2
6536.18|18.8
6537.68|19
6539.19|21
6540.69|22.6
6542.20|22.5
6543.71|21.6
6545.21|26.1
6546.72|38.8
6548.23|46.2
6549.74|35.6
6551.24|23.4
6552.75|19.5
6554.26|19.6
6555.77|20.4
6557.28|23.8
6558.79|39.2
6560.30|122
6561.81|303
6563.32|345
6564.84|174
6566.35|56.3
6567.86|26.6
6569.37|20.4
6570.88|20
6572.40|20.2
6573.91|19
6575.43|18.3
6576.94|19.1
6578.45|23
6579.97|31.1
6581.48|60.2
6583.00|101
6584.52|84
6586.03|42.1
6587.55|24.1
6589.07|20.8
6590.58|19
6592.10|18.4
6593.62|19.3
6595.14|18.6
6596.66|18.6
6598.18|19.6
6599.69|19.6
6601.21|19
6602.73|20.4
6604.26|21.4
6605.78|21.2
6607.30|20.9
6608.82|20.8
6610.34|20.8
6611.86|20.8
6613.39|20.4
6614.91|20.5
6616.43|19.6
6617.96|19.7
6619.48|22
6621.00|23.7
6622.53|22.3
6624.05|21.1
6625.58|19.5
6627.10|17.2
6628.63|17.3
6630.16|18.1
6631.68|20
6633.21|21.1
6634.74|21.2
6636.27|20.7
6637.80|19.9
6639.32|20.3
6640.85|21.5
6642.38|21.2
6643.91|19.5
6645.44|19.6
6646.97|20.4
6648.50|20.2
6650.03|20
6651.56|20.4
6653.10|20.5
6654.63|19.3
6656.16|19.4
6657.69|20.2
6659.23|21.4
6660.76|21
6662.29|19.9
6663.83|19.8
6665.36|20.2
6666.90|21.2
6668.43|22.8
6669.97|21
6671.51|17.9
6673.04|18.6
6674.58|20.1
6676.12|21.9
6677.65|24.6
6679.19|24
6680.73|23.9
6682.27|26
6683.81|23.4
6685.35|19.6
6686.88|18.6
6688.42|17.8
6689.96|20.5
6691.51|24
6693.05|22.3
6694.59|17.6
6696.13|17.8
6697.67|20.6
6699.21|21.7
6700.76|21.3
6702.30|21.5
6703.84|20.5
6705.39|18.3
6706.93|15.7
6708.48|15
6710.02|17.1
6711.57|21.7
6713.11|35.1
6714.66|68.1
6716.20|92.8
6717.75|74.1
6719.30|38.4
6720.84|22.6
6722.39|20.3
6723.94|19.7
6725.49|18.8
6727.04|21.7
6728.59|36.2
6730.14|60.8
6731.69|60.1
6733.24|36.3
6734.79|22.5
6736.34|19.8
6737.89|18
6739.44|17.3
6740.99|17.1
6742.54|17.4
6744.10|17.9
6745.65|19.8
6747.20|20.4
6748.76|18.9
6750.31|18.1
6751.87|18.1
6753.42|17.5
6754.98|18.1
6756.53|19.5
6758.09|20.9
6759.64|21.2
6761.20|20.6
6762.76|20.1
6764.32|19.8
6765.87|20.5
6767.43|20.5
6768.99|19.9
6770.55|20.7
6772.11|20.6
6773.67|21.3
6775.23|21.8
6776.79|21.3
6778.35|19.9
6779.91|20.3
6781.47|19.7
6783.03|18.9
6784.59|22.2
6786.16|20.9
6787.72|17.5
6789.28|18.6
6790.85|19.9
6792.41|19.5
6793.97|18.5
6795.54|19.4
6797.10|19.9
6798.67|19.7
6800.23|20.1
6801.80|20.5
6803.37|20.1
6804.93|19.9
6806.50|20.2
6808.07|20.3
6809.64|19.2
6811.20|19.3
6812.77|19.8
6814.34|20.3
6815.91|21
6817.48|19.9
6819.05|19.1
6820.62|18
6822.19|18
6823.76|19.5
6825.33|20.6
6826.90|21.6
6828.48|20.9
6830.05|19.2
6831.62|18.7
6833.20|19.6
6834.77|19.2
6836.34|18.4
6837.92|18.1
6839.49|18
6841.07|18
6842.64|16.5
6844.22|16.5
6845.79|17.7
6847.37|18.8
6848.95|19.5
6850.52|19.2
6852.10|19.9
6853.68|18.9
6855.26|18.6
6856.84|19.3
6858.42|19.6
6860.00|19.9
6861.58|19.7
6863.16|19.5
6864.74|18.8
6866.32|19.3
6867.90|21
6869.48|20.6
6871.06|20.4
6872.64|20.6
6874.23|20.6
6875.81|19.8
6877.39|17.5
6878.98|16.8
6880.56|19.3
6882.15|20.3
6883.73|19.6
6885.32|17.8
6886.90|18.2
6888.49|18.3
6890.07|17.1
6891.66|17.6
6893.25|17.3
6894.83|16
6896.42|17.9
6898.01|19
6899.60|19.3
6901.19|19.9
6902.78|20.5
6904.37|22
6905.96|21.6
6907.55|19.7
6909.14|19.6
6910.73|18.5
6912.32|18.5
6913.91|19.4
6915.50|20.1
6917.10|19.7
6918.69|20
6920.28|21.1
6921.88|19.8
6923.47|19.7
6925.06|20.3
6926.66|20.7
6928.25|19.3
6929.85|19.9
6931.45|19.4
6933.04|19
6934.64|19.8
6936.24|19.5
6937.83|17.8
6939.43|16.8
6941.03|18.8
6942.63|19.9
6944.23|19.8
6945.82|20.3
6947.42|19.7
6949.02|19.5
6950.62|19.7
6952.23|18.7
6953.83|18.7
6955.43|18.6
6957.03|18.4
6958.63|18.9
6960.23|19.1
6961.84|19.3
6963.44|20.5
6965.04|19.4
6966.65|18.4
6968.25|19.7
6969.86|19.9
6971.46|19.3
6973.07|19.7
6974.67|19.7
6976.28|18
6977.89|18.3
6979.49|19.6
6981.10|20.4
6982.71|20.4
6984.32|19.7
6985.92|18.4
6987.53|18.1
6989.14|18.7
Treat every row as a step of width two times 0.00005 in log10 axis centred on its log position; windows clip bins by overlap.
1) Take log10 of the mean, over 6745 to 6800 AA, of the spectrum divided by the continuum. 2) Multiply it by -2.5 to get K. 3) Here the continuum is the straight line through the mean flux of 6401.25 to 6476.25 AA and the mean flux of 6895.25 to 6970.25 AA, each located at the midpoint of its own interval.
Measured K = 0.01 mag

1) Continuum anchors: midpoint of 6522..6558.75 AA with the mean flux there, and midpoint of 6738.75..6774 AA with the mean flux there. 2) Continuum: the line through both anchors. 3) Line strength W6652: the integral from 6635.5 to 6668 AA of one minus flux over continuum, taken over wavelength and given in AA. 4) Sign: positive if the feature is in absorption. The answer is 1.9 AA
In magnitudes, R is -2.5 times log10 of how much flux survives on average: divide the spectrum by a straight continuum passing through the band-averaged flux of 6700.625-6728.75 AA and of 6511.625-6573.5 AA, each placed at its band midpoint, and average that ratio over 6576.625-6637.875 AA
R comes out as 0.49 mag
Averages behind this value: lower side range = 44.8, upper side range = 31.7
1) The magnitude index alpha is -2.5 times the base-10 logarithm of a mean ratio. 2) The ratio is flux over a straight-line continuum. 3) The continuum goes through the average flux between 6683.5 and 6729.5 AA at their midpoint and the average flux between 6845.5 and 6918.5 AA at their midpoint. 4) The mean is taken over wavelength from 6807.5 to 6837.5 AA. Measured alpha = 0.128 mag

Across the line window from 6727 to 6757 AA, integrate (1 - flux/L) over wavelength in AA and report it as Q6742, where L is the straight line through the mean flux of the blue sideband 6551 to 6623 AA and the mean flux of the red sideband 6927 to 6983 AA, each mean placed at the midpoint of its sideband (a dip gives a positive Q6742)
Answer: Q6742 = 8.0 AA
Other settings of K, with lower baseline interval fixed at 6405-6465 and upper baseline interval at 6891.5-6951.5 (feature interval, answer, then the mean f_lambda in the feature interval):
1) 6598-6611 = -0.009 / 20.5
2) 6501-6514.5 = -0.024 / 21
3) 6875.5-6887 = 0.050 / 18.6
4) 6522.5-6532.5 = -0.057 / 21.6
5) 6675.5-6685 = -0.185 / 23.8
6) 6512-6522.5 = 0.040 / 19.8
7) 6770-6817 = -0.015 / 20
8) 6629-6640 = 0.006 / 20.1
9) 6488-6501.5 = 0.003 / 20.5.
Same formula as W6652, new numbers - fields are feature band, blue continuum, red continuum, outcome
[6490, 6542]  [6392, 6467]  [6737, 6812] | 0.3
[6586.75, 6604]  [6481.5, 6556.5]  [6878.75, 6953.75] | 1.3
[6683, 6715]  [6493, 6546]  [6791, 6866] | -3.6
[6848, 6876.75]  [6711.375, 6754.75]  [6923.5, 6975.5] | 5.1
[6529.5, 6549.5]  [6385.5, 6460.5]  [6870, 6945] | -4.2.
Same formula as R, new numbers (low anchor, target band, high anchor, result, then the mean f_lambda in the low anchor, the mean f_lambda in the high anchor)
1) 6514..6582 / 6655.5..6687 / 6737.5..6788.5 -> 0.36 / 43.5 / 19.6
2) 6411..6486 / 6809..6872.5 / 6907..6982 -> 0.03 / 21.1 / 19.4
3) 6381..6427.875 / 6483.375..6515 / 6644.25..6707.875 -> 0.02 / 21.7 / 20.6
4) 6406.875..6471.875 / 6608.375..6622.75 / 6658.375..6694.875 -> 0.00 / 20.8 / 21.2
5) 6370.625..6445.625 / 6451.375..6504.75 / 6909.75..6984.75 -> -0.01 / 21.3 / 19.4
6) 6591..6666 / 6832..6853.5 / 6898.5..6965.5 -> 0.07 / 20.2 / 19.6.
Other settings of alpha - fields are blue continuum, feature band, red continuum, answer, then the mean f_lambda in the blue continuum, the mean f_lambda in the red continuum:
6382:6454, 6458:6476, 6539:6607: 0.35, 21.2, 47.2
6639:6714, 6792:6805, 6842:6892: 0.00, 20.8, 19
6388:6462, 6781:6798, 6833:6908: -0.01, 21.2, 19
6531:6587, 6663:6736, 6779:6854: 0.23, 53.1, 19.4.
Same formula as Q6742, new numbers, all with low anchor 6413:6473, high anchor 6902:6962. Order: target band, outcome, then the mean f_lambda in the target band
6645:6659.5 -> 0.1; 20.1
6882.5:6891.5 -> 0.6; 18.3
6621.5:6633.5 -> 0.4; 19.6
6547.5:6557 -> -3.1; 27.2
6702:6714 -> -0.5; 21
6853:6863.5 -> 0.2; 19.3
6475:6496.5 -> -1.4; 22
